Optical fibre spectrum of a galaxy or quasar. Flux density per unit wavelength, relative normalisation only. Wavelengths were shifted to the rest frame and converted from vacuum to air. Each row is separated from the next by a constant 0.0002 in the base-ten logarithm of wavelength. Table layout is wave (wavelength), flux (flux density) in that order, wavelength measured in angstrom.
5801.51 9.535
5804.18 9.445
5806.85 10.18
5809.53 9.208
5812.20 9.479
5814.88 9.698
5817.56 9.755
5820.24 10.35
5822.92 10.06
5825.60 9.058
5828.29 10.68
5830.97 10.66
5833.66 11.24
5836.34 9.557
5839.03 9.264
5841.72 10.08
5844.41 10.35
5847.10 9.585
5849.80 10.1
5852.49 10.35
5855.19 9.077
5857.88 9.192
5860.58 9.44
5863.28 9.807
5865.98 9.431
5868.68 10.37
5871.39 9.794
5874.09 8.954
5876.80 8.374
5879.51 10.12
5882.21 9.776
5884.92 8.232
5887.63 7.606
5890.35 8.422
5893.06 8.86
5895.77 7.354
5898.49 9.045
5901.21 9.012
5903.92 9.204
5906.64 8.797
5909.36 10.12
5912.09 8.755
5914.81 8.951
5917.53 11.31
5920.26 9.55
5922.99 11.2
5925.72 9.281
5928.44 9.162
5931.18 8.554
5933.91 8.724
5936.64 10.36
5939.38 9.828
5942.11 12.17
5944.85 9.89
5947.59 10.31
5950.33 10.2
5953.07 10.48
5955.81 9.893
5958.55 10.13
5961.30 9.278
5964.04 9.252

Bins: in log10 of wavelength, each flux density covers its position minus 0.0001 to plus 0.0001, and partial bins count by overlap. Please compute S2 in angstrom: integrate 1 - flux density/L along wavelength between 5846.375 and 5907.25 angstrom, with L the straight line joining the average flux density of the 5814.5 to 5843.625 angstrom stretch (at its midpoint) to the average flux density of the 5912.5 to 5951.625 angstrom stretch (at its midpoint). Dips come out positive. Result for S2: 5.1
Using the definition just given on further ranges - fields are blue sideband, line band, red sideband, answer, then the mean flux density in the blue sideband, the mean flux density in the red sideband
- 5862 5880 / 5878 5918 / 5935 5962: 3.2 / 9.52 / 10.3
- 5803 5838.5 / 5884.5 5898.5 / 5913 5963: 2.5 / 9.94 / 9.95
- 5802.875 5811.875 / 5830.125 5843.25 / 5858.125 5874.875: -0.7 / 9.6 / 9.63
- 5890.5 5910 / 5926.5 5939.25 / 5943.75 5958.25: 0.6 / 8.84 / 10.2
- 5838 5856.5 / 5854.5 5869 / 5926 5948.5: 0.5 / 9.84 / 9.84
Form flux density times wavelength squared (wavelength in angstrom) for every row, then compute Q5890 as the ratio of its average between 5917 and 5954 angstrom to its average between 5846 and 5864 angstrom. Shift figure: 1.07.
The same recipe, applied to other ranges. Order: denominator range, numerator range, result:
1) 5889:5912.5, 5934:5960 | 1.18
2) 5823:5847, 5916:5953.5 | 1.03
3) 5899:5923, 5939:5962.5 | 1.09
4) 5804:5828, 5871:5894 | 0.93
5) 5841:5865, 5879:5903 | 0.90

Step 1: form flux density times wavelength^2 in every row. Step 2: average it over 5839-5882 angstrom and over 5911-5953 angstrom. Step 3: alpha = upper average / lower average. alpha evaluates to 1.1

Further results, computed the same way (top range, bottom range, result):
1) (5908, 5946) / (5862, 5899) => 1.11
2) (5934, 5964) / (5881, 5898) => 1.23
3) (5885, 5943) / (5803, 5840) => 0.97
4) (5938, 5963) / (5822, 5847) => 1.06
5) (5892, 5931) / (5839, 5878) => 0.98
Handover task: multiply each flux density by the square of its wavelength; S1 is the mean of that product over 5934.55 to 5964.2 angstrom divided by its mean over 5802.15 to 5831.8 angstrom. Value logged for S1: 1.1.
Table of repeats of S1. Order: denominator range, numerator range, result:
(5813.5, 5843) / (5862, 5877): 0.96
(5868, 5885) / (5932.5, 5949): 1.11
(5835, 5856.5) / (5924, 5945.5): 1.03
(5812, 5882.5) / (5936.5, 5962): 1.08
